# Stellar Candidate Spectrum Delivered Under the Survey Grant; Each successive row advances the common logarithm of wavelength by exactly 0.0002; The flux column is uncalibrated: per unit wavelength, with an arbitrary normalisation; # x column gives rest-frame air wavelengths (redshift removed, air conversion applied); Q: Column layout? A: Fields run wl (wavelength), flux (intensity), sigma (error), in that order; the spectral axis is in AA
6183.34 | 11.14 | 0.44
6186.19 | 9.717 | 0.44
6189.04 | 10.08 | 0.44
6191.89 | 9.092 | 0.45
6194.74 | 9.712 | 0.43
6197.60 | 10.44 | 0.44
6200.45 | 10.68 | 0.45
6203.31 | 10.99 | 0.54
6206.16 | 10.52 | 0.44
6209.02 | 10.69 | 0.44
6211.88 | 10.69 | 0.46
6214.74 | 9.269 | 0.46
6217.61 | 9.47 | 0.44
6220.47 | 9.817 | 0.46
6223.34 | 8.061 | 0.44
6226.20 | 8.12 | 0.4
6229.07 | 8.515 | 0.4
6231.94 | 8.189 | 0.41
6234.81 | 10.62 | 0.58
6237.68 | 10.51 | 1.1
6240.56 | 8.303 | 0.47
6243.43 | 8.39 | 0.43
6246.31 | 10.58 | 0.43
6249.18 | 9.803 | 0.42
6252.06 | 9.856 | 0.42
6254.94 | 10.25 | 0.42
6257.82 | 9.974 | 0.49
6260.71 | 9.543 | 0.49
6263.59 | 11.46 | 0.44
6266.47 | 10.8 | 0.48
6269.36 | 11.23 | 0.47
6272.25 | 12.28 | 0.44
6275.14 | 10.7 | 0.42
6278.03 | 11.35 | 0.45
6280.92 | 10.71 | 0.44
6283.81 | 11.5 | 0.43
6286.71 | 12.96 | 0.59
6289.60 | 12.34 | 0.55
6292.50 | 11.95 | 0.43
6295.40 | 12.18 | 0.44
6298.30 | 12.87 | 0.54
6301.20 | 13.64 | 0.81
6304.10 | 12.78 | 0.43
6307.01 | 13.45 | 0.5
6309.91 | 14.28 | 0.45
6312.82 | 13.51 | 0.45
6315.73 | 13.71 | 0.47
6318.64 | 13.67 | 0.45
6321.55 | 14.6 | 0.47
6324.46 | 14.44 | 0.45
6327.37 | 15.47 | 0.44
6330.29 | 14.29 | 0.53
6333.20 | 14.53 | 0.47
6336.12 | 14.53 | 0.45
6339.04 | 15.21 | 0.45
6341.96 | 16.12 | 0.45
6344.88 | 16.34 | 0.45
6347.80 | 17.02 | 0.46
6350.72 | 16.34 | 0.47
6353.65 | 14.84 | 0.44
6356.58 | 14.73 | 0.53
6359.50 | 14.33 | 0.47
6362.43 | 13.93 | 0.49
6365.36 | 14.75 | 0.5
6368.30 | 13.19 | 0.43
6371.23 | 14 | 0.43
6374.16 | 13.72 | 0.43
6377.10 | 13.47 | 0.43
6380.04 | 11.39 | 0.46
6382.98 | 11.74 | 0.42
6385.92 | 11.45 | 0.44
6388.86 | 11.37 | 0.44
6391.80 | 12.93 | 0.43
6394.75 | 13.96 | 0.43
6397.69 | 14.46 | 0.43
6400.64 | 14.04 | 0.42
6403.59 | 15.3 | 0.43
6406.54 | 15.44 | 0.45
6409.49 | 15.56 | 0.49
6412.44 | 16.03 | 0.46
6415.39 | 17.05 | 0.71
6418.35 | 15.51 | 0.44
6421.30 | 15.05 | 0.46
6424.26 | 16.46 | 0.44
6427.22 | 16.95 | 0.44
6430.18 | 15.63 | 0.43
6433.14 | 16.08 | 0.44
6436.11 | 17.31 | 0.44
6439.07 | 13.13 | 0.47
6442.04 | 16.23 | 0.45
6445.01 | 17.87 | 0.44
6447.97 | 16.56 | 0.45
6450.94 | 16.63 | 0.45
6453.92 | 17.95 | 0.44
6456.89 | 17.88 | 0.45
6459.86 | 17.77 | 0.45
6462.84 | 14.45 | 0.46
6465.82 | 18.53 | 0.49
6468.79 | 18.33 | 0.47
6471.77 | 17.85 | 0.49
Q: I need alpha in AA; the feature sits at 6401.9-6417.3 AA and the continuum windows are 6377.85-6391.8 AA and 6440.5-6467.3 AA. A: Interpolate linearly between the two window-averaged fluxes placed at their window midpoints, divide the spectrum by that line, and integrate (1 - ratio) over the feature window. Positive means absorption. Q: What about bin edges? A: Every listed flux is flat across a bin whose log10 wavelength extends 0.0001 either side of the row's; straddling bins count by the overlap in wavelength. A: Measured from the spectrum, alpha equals -2.5 AA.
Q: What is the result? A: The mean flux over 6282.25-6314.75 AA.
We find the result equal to 12.9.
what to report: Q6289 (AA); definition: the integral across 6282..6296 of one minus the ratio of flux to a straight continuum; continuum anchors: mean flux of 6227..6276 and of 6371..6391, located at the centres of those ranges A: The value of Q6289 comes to -1.9 AA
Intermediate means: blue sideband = 10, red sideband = 12.4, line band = 12.1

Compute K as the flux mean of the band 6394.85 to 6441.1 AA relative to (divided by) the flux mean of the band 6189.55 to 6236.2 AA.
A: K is 1.6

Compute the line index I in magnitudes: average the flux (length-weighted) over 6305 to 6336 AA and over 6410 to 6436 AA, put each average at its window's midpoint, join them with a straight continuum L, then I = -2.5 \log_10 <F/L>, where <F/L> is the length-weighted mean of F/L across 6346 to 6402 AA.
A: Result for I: 0.104 mag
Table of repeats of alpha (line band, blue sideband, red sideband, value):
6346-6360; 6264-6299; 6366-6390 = -3.6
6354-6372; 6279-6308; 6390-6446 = -0.1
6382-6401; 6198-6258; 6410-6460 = 2.8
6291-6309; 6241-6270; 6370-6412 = -2.6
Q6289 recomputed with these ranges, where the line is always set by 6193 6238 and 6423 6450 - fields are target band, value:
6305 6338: -3.5 AA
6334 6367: -3.7 AA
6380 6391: 2.4 AA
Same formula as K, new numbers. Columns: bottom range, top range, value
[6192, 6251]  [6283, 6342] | 1.42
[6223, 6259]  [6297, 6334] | 1.49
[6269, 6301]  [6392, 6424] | 1.28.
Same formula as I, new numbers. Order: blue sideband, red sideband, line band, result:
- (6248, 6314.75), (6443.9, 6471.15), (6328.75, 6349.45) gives -0.14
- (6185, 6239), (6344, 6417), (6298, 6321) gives -0.10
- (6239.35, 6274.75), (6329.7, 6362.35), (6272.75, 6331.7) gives -0.02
